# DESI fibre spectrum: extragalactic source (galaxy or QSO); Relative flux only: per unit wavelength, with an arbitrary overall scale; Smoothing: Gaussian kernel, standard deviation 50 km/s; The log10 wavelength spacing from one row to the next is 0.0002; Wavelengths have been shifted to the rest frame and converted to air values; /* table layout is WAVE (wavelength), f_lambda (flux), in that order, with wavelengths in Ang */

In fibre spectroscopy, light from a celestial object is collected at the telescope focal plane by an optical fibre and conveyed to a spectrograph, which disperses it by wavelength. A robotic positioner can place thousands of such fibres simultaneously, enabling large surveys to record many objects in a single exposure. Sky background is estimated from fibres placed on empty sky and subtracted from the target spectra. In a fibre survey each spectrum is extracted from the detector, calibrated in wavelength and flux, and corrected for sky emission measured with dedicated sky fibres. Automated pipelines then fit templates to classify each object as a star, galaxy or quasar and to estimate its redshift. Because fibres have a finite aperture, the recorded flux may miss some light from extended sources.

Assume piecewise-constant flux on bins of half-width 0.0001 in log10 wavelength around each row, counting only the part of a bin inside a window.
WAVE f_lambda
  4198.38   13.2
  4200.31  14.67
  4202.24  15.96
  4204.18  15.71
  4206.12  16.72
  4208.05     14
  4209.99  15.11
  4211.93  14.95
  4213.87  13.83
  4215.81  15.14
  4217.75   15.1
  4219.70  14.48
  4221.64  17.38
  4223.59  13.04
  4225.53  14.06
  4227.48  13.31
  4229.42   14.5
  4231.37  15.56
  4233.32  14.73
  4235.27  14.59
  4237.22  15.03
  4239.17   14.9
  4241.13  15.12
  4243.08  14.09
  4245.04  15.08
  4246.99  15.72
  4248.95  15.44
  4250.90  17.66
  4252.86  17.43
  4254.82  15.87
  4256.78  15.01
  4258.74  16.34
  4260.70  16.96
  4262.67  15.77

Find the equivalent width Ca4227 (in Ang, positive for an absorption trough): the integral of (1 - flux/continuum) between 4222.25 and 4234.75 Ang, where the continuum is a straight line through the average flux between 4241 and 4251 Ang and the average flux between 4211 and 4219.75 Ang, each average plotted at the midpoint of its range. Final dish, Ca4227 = 0.6 Ang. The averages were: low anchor 14.7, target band 14.3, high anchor 15.4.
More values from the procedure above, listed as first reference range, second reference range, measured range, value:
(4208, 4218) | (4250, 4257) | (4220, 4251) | 1.7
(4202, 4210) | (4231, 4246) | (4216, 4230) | 0.5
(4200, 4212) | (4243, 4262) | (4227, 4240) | 0.9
